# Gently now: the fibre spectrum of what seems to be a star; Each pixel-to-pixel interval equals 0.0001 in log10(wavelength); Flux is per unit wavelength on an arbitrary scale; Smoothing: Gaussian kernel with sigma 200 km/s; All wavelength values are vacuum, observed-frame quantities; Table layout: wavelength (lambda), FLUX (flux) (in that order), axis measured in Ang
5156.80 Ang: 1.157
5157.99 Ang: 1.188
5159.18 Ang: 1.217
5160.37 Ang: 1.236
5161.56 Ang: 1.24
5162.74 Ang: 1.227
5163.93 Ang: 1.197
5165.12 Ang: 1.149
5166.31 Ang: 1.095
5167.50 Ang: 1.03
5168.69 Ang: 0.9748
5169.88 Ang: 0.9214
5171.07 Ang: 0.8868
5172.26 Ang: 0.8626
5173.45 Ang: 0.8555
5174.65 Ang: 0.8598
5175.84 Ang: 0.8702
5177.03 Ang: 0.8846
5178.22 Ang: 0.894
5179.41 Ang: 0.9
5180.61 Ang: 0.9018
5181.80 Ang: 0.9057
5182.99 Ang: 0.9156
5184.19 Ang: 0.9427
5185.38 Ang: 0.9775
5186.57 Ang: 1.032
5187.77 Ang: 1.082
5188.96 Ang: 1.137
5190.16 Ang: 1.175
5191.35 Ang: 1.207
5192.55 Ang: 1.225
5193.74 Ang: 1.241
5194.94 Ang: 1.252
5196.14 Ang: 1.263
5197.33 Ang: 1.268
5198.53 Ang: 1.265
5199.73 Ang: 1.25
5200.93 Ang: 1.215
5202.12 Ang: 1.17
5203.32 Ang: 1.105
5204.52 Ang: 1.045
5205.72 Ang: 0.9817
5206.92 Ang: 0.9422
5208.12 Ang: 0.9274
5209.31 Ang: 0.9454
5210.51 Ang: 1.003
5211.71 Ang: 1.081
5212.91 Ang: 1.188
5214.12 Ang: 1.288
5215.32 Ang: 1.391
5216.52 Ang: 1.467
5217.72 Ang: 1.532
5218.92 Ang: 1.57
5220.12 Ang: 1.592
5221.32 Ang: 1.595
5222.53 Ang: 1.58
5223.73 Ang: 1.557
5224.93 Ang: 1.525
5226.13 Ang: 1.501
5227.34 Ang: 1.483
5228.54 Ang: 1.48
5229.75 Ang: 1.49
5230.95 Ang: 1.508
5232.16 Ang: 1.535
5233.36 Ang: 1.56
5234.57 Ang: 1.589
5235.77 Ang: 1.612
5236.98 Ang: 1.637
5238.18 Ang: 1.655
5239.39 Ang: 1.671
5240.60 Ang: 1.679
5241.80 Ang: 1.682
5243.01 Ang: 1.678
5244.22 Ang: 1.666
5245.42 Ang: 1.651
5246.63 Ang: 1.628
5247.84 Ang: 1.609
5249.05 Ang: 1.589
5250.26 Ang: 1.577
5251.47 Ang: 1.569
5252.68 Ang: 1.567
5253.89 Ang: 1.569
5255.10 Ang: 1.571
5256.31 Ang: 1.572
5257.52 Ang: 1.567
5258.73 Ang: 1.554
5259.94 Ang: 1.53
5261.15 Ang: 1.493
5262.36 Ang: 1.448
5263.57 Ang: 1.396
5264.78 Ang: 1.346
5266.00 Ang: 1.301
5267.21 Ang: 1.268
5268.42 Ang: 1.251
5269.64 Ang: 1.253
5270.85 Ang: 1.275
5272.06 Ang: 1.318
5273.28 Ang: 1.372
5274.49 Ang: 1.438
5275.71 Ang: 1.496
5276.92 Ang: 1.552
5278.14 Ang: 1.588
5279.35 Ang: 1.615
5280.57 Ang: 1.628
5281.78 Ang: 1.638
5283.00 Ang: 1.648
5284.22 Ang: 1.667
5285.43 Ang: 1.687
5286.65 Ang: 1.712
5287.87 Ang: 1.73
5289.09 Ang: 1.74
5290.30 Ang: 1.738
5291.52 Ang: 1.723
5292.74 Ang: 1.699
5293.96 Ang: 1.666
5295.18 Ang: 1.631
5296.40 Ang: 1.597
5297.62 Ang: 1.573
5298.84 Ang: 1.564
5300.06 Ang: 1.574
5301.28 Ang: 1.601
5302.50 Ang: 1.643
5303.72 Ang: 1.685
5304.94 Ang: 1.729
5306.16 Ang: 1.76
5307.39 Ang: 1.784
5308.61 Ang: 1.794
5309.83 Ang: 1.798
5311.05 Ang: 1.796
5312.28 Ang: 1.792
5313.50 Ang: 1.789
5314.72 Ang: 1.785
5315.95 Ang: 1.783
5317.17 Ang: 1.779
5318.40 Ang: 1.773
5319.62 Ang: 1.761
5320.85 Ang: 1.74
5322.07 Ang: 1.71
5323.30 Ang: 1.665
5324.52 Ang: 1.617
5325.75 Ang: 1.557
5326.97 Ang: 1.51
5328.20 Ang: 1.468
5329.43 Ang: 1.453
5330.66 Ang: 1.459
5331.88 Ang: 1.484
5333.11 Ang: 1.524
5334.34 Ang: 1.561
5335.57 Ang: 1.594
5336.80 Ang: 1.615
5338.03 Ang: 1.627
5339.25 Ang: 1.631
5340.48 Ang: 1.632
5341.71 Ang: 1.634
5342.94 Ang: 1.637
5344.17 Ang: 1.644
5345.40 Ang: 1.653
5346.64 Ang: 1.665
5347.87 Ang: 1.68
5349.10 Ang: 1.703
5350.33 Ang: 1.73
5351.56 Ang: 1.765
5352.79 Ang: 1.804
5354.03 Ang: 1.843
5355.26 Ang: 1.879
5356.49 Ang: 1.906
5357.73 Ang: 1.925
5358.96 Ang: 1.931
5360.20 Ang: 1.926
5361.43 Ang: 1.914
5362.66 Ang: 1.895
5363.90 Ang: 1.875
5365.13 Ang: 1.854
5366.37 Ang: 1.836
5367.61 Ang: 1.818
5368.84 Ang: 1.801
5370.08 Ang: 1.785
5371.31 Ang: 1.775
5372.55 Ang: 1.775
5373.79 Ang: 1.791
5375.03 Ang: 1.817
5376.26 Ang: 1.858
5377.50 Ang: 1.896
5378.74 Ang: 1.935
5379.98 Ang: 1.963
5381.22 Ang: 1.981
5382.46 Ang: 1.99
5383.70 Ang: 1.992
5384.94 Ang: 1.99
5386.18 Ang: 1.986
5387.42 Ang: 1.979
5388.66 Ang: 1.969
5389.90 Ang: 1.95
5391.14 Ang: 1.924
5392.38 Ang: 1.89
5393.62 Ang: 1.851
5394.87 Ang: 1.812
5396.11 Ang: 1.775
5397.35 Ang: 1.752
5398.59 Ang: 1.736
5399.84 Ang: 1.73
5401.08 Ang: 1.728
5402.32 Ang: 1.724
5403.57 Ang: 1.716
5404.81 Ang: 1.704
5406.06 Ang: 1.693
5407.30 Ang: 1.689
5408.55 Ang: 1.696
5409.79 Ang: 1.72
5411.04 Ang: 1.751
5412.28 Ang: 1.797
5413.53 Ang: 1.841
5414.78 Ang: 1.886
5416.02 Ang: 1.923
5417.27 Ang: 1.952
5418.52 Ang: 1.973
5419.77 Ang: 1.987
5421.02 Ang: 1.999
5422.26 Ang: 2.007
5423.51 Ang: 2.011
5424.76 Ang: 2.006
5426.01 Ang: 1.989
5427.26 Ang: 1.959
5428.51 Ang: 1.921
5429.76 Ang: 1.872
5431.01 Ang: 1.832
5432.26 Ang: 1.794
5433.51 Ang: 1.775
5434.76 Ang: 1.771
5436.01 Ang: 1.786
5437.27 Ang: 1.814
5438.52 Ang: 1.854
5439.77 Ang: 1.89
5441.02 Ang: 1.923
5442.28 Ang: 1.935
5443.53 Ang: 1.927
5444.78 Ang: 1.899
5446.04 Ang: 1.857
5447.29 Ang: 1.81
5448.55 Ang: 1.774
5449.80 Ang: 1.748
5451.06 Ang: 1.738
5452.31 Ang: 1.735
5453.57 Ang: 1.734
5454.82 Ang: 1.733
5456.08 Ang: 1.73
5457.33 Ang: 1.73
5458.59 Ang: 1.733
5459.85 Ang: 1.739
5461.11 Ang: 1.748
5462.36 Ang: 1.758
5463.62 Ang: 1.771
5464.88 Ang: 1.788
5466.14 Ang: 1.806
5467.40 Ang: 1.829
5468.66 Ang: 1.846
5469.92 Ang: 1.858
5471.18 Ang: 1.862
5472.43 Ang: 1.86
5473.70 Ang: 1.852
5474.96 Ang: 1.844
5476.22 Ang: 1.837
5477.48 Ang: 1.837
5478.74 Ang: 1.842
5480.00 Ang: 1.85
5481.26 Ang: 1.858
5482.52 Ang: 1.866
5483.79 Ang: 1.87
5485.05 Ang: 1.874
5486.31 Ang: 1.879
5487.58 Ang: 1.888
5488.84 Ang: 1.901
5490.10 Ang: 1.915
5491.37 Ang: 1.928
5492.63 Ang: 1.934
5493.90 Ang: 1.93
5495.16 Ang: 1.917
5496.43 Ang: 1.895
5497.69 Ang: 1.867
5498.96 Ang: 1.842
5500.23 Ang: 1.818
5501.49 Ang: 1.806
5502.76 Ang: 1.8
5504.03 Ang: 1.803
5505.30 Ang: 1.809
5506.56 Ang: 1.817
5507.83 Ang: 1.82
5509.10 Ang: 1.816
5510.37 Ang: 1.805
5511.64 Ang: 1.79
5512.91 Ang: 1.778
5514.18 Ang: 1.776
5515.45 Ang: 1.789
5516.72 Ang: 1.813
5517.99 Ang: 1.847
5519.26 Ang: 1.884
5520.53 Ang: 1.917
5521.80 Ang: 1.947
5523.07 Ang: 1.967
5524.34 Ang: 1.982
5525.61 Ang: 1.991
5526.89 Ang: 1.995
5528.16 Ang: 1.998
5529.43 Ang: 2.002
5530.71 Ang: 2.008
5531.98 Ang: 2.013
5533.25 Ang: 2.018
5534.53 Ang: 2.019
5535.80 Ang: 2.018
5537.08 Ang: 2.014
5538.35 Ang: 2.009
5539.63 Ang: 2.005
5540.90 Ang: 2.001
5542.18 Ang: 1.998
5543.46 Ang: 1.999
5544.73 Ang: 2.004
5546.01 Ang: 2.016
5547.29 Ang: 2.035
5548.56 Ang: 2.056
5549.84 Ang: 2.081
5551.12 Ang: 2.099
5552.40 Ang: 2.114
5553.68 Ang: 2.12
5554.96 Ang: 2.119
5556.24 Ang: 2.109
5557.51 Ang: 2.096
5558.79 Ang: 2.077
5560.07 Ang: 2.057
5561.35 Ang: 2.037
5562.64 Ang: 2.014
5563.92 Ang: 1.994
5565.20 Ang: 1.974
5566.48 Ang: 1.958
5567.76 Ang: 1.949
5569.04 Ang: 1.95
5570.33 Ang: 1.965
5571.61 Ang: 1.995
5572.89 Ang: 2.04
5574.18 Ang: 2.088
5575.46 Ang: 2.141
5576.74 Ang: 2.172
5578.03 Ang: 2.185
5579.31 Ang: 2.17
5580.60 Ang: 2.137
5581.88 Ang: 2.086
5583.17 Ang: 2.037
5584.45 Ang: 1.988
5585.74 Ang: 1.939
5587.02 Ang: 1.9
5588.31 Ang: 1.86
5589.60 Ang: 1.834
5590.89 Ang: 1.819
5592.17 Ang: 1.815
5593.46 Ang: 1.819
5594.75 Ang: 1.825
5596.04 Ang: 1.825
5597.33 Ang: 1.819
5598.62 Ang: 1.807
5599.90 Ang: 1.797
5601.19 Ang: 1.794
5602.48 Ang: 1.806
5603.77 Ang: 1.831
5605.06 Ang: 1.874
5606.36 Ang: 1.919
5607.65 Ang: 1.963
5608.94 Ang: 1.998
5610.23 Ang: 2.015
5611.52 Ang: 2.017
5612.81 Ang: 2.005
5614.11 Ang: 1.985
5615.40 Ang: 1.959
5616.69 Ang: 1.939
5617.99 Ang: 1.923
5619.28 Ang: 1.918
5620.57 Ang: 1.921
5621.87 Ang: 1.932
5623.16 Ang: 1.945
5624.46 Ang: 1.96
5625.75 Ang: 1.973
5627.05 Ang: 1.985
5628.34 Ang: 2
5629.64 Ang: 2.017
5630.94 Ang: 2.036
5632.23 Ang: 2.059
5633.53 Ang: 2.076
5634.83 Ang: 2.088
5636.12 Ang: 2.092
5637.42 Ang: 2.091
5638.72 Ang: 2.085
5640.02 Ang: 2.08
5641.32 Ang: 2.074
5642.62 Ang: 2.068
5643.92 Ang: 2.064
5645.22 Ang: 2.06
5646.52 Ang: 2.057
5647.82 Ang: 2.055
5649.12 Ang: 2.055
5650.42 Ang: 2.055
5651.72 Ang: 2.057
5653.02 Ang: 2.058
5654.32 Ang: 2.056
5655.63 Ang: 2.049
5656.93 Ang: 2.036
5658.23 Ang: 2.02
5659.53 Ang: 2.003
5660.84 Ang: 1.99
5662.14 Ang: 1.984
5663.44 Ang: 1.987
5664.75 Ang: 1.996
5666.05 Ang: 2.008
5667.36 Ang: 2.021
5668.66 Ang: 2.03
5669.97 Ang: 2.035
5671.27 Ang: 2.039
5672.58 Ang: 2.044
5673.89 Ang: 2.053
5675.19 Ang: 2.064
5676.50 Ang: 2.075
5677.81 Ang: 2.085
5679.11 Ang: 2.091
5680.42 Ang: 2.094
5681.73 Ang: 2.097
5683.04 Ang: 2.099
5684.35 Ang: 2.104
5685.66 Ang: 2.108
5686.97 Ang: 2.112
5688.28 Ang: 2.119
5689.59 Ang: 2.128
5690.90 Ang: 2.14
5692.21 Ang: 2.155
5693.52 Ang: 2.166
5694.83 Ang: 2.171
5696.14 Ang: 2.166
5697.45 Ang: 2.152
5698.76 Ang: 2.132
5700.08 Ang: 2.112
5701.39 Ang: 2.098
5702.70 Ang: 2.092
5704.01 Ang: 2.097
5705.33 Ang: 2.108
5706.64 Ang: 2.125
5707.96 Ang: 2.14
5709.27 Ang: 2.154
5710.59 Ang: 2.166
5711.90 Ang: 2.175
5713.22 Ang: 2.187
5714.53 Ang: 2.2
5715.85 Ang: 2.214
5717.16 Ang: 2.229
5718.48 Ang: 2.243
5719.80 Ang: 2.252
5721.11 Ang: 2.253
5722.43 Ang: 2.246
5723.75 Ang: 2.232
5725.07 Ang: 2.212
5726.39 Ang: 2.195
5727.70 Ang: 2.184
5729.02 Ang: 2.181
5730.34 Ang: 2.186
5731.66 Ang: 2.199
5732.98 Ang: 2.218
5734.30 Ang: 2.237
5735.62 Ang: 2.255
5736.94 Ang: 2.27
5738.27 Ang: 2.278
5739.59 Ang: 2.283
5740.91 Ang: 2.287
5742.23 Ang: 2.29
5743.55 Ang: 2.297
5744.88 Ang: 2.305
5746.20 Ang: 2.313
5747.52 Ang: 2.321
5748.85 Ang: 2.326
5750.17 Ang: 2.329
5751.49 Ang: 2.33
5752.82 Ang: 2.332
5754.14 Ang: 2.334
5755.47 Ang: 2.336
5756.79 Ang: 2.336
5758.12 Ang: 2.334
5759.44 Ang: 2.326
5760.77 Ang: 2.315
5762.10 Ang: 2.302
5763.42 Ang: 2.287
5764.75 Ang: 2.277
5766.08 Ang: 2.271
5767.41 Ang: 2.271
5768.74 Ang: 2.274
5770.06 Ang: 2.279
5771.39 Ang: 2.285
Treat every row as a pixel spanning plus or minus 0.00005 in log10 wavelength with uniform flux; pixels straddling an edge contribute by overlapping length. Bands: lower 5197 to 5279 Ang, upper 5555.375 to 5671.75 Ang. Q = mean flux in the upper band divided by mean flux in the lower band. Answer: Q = 1.4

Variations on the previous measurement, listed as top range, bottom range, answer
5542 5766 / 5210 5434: 1.24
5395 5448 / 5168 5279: 1.39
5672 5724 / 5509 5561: 1.08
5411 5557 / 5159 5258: 1.47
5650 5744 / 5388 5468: 1.17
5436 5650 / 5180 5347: 1.30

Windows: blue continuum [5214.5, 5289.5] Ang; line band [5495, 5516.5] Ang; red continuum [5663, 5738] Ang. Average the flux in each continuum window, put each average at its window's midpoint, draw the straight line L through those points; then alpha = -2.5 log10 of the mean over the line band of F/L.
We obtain 0.04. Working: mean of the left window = 1.54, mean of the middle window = 1.82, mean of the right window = 2.14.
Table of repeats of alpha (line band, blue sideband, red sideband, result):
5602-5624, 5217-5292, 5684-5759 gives 0.07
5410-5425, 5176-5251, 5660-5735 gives -0.16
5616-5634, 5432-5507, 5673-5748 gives 0.04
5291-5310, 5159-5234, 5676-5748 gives -0.20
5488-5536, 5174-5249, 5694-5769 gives -0.03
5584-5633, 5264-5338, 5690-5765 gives 0.08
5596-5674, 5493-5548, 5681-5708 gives 0.03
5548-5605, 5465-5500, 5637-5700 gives -0.01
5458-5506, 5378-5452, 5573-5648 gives 0.03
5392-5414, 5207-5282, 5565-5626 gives -0.04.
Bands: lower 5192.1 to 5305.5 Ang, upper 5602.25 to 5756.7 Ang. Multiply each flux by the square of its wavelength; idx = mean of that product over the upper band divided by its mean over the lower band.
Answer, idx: 1.67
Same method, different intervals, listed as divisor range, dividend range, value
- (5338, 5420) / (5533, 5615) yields 1.17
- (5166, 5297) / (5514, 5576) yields 1.64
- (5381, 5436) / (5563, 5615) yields 1.12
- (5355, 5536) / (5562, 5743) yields 1.19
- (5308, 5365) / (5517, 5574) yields 1.27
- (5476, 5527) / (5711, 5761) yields 1.32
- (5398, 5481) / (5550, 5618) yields 1.14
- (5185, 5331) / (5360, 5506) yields 1.32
